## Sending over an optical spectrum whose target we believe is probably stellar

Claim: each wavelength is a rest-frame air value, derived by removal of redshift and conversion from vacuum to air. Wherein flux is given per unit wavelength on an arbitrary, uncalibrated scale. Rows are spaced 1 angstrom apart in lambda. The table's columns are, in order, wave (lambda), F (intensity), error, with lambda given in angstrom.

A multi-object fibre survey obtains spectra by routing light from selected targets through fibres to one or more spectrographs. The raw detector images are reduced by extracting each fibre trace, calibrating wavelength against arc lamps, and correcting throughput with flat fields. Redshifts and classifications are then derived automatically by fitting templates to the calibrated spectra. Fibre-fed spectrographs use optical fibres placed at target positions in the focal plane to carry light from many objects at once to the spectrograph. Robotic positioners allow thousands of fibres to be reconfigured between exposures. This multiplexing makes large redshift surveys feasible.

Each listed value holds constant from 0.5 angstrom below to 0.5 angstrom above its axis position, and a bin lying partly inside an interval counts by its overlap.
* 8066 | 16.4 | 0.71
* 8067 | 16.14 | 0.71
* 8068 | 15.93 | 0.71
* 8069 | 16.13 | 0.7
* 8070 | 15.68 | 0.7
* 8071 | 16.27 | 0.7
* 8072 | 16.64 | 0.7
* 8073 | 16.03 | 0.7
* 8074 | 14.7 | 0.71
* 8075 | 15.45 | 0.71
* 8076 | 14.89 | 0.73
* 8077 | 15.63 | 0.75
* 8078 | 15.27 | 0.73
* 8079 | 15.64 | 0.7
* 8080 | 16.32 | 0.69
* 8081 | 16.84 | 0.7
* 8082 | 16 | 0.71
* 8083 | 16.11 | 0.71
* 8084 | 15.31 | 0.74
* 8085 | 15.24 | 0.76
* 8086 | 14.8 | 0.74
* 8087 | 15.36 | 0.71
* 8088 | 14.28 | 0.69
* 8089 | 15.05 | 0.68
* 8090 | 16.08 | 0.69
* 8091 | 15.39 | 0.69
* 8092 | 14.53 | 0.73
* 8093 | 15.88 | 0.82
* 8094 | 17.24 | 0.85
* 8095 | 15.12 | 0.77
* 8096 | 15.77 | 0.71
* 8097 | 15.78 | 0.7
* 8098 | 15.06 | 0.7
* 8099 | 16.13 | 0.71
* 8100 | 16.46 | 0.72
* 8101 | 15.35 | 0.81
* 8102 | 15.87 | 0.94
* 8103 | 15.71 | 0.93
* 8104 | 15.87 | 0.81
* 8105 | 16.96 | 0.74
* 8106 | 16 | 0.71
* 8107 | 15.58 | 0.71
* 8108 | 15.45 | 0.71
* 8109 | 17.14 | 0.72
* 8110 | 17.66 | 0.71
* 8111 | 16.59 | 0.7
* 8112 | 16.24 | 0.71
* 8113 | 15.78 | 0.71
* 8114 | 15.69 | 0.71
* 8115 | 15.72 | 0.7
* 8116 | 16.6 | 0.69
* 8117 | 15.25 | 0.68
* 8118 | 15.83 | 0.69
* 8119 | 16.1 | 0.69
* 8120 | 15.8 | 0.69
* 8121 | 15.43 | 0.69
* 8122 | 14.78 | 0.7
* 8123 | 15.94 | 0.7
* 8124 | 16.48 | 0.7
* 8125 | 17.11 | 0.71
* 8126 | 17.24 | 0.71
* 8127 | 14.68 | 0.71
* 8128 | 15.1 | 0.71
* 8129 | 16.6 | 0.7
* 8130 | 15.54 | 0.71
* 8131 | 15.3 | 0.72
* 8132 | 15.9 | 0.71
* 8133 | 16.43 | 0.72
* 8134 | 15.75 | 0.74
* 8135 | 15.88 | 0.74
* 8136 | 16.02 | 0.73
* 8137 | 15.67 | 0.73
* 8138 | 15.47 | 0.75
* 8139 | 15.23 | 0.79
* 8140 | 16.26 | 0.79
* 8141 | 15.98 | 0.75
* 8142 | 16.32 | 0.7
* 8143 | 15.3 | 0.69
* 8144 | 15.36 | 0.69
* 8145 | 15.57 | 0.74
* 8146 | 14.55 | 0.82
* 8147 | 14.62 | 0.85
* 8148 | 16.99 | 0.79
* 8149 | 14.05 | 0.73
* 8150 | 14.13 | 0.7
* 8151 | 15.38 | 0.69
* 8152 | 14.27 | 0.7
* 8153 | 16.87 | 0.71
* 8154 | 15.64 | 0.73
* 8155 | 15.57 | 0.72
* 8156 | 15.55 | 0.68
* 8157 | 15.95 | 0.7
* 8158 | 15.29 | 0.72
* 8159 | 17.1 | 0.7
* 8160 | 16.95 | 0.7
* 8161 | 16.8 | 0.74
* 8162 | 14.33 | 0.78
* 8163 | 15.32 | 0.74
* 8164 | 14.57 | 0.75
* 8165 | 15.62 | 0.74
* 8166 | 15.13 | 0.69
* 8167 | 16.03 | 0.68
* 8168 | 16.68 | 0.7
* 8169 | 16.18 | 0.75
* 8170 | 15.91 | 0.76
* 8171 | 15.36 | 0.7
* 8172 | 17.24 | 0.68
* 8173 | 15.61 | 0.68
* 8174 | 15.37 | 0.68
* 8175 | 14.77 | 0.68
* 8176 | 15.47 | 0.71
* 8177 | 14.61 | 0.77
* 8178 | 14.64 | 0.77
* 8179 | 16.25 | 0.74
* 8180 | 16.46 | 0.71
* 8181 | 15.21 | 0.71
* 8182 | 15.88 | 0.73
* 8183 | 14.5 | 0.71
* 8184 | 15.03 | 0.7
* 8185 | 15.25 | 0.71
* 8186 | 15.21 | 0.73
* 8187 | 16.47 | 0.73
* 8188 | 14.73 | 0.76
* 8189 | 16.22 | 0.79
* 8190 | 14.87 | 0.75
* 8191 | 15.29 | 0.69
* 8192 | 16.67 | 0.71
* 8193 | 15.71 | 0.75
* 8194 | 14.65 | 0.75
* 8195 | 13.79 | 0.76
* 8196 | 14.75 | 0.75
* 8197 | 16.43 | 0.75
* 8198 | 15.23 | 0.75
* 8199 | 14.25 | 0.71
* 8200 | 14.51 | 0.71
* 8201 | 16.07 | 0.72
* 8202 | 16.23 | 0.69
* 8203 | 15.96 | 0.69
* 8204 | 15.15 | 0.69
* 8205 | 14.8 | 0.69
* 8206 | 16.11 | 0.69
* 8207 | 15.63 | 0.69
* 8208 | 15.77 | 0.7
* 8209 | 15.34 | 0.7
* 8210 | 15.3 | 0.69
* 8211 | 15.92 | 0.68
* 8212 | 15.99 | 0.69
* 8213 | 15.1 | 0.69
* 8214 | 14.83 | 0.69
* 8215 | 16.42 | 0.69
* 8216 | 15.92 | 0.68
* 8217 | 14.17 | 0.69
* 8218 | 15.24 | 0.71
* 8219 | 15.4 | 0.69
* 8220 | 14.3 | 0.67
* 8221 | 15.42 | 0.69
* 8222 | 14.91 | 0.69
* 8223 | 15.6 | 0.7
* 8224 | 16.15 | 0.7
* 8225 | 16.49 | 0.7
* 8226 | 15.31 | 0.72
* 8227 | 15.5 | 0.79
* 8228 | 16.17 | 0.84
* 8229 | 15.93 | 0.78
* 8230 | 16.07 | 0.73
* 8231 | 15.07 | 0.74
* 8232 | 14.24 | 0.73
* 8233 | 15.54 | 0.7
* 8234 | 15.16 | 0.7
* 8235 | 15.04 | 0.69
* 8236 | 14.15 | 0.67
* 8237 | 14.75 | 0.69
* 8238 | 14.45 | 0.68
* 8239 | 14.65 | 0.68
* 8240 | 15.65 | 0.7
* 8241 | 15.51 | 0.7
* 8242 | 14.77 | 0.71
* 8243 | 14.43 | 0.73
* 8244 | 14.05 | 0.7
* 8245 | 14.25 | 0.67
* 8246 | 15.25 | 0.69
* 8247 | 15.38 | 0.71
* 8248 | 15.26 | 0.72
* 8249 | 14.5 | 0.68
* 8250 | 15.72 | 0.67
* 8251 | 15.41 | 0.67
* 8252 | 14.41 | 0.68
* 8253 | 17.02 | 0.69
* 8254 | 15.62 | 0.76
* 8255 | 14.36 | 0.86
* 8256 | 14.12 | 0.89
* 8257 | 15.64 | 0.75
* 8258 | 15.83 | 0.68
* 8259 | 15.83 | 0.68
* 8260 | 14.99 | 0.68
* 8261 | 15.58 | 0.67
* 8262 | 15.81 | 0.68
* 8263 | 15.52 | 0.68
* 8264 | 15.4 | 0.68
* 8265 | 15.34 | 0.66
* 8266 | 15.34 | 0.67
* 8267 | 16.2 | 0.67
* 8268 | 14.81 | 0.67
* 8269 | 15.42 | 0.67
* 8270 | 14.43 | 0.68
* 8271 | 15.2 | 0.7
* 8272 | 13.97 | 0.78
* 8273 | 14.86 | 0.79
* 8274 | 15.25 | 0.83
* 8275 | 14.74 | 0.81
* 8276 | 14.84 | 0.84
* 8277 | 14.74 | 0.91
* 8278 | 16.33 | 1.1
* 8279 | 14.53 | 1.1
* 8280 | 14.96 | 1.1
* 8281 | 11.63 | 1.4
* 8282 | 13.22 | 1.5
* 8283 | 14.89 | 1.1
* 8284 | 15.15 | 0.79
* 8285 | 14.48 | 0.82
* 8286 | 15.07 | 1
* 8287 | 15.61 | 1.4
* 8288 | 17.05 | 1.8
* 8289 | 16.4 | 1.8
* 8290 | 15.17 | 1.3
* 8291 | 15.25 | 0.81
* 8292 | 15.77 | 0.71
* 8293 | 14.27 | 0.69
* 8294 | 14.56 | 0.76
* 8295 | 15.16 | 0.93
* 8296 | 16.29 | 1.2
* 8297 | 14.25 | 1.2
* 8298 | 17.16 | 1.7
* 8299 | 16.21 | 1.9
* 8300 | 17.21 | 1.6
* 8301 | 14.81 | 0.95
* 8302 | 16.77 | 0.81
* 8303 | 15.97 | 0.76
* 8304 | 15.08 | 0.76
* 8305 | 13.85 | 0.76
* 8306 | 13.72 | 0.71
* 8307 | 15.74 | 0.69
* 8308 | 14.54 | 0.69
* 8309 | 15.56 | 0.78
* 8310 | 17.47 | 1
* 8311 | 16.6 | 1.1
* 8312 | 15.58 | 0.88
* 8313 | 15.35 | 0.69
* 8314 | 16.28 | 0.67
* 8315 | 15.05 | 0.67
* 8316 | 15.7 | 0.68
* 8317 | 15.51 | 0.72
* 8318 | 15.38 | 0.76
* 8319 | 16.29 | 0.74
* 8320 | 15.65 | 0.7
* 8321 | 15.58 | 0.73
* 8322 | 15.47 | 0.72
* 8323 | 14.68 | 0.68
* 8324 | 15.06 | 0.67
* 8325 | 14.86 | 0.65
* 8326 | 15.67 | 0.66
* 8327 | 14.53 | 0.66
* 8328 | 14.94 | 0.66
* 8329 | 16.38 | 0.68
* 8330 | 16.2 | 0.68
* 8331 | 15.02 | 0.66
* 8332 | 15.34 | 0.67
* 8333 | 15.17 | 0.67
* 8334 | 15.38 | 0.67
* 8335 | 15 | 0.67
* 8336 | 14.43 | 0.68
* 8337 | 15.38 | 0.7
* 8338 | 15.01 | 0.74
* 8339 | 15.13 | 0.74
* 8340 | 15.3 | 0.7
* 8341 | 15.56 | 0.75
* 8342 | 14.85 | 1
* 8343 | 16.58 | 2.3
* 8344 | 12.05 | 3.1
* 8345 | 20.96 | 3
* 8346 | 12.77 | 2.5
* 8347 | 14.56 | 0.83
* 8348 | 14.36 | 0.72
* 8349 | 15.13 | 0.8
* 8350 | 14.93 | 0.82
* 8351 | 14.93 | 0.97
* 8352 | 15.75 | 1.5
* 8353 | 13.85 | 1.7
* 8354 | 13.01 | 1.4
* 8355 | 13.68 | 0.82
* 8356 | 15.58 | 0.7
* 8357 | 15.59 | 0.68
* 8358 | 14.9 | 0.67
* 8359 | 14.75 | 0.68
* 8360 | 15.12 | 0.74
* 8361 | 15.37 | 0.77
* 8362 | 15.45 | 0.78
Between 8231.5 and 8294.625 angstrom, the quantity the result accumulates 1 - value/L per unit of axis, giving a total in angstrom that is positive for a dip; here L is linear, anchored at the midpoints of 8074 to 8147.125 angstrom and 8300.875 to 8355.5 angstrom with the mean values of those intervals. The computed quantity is 1.5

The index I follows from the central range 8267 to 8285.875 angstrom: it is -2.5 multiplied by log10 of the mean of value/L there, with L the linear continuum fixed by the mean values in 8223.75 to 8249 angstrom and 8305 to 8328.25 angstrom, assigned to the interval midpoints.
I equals 0.04 mag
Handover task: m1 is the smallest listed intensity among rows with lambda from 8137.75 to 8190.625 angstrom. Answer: 14.05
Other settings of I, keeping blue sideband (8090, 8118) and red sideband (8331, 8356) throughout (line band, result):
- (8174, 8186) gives 0.03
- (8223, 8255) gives 0.01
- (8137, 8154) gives 0.03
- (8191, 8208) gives 0.01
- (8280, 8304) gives -0.01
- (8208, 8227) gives 0.00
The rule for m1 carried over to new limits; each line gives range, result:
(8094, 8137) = 14.68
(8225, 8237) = 14.15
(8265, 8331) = 11.63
